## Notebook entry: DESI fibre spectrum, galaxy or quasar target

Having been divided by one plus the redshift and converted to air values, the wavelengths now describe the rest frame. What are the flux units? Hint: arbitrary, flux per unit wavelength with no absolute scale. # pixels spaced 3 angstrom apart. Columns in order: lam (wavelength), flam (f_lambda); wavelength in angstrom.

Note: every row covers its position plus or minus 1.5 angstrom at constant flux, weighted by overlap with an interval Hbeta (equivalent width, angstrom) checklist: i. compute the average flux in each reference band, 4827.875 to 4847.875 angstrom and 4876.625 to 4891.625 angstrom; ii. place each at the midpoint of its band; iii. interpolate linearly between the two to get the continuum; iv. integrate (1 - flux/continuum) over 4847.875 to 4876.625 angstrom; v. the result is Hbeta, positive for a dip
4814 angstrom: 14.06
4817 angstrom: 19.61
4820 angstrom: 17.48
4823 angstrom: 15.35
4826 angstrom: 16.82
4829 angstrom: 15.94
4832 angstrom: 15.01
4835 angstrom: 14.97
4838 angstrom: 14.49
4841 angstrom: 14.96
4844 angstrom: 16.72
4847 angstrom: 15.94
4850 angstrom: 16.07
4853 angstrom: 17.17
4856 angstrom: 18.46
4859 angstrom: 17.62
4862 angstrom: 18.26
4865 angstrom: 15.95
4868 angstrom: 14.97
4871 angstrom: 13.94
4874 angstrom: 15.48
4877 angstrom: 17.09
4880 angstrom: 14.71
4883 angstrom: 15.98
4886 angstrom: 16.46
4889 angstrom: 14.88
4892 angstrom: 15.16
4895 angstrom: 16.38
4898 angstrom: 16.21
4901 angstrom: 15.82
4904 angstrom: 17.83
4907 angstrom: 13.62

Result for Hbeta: -1.7 angstrom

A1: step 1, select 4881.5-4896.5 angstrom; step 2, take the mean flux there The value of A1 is 15.8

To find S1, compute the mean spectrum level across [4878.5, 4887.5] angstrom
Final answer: 15.7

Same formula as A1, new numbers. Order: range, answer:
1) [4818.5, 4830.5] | 16.4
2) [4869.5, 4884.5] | 15.4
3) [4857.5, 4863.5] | 17.9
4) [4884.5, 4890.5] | 15.7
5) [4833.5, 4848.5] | 15.4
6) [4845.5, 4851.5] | 16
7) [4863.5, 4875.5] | 15.1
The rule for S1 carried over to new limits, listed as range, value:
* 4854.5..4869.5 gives 17.1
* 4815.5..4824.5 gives 17.5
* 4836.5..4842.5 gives 14.7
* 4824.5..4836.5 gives 15.7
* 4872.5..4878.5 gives 16.3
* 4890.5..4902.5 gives 15.9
